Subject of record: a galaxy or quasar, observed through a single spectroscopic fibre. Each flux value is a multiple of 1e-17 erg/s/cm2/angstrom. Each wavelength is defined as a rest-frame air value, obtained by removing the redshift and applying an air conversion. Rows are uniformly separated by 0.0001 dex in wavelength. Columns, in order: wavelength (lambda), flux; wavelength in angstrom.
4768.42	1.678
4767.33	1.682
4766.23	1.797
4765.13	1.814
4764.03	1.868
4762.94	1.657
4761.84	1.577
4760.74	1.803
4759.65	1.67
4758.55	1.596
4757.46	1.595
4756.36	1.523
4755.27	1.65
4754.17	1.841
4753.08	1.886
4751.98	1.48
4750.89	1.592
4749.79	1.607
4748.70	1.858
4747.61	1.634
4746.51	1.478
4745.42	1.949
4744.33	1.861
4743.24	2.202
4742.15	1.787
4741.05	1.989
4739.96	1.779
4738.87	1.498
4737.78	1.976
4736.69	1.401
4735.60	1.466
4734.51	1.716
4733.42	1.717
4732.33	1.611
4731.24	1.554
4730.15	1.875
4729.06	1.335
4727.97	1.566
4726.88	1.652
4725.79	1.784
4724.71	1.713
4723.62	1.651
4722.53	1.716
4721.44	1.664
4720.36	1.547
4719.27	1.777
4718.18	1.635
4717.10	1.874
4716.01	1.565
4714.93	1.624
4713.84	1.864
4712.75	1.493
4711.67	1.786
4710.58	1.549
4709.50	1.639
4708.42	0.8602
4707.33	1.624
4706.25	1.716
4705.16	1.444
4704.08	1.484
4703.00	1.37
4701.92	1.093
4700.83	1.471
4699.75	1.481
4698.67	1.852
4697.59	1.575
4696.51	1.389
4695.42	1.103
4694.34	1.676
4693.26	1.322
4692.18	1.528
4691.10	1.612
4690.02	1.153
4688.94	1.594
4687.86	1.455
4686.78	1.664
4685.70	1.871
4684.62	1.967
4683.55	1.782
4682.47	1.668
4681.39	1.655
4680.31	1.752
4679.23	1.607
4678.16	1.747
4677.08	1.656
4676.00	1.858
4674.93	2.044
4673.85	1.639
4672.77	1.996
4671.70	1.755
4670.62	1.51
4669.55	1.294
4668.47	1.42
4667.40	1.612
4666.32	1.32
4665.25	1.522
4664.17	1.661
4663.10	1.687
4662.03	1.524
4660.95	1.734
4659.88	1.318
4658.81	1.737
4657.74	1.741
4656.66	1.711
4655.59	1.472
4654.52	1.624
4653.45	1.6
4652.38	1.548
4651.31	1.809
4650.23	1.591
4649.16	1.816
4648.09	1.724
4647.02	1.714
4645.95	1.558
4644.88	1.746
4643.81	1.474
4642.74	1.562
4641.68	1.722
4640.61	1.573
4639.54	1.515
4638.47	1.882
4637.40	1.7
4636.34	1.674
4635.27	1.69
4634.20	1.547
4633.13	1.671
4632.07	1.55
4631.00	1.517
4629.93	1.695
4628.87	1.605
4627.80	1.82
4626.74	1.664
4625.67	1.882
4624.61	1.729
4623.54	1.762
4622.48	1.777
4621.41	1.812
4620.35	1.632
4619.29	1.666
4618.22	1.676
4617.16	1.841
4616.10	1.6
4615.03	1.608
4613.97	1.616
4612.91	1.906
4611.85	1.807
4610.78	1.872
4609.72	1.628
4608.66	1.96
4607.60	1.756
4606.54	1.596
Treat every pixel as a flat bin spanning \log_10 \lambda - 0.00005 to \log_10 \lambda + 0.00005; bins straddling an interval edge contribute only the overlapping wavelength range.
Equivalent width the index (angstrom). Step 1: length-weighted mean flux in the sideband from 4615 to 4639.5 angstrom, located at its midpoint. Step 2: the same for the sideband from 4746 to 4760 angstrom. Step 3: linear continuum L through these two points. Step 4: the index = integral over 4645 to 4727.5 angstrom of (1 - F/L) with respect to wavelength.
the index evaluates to 3.1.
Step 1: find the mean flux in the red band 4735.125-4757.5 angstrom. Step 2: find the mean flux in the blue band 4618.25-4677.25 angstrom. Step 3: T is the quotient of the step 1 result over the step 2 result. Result 1.0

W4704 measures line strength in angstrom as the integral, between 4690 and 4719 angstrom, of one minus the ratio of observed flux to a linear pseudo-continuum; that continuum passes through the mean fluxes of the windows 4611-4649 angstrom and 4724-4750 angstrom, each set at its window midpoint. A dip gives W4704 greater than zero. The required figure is 3.1 angstrom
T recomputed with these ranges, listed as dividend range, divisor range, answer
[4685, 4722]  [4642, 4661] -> 0.94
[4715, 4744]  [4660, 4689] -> 1.02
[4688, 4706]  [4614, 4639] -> 0.86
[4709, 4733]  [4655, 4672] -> 1.06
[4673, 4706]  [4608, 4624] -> 0.91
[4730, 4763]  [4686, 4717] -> 1.13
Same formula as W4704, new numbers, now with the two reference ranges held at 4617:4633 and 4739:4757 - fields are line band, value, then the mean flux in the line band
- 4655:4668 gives 1.00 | 1.59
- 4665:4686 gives 0.48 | 1.68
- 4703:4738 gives 2.53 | 1.61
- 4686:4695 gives 1.17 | 1.51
